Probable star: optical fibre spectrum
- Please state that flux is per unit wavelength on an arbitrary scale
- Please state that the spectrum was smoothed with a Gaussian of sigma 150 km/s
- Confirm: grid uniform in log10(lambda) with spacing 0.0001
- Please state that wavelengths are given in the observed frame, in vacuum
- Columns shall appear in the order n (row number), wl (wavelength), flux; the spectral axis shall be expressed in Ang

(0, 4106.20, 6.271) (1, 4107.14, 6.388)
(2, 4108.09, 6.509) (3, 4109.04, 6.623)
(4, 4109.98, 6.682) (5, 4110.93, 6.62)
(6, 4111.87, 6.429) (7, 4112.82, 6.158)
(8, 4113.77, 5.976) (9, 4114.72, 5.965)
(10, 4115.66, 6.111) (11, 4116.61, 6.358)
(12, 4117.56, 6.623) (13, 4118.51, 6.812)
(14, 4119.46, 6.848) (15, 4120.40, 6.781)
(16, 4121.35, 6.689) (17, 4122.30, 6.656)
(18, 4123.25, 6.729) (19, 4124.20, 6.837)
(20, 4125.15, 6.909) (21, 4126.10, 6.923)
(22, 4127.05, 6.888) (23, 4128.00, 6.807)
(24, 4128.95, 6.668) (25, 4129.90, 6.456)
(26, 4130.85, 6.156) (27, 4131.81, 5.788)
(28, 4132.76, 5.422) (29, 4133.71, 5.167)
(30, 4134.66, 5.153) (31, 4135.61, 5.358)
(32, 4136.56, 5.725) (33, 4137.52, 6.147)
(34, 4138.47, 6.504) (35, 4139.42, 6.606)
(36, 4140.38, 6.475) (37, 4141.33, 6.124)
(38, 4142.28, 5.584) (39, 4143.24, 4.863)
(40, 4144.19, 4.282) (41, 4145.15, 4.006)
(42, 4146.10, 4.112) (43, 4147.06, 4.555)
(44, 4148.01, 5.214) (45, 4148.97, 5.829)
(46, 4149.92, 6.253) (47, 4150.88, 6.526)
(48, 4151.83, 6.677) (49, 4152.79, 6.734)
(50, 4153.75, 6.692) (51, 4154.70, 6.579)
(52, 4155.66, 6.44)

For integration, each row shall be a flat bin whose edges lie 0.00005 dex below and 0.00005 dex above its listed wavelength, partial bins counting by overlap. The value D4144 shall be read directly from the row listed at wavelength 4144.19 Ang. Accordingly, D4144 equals 4.282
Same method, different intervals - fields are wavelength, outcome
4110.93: 6.62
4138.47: 6.504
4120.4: 6.781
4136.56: 5.725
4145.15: 4.006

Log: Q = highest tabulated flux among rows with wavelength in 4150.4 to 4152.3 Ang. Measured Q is 6.677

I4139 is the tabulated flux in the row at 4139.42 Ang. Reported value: 6.606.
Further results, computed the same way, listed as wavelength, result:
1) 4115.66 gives 6.111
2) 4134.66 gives 5.153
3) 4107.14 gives 6.388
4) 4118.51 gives 6.812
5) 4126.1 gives 6.923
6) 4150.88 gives 6.526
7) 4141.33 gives 6.124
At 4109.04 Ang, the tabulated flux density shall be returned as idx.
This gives 6.623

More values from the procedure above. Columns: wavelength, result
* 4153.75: 6.692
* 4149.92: 6.253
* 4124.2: 6.837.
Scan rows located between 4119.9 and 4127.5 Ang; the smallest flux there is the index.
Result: 6.656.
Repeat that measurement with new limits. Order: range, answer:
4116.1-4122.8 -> 6.358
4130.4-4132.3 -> 5.788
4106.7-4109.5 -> 6.388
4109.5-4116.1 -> 5.965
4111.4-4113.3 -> 6.158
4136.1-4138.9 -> 5.725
